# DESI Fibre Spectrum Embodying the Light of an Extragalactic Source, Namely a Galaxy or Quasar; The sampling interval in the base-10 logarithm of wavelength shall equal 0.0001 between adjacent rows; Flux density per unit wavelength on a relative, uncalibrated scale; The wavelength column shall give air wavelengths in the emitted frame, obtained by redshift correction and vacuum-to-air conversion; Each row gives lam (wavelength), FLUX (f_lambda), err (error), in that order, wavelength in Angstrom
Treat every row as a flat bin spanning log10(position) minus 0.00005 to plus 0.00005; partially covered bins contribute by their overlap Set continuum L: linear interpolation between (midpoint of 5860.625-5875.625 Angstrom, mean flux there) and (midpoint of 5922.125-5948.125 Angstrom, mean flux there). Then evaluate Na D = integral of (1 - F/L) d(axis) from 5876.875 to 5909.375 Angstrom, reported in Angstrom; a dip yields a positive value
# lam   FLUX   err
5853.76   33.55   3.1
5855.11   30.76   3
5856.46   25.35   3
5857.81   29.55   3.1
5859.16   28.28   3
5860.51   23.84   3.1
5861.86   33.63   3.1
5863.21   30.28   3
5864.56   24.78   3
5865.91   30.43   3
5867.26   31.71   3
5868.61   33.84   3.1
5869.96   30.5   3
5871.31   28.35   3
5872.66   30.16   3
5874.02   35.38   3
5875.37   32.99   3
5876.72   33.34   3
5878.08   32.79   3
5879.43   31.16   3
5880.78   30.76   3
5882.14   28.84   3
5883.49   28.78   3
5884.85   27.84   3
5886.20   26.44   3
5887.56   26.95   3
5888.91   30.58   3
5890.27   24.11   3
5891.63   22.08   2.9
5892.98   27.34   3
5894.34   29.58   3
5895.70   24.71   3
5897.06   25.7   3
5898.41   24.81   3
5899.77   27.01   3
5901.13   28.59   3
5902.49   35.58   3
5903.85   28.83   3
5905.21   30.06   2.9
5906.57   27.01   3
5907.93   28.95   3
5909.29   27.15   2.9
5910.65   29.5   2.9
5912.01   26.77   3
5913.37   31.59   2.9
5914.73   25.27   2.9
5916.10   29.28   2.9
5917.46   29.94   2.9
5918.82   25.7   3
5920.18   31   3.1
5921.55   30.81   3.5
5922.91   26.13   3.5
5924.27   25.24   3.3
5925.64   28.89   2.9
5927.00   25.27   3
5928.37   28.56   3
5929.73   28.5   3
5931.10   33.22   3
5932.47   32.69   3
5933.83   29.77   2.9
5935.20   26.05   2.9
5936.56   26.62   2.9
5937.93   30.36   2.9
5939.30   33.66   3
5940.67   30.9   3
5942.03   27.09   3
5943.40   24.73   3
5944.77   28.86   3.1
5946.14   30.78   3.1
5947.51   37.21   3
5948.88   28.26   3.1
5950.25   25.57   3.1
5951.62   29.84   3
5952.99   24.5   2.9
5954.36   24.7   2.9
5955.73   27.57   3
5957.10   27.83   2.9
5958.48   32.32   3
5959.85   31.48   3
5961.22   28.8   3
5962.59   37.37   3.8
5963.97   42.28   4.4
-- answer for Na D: 2.1 Angstrom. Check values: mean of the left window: 30.8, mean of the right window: 29.2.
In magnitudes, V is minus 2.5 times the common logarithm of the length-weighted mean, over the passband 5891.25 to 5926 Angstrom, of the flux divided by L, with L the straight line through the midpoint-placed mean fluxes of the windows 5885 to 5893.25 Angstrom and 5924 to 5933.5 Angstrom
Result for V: -0.01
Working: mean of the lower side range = 26.3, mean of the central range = 28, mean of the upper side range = 29.1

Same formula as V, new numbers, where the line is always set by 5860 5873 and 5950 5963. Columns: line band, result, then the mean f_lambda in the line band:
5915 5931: 0.04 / 28.2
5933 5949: -0.02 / 29.6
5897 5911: 0.03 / 28.6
